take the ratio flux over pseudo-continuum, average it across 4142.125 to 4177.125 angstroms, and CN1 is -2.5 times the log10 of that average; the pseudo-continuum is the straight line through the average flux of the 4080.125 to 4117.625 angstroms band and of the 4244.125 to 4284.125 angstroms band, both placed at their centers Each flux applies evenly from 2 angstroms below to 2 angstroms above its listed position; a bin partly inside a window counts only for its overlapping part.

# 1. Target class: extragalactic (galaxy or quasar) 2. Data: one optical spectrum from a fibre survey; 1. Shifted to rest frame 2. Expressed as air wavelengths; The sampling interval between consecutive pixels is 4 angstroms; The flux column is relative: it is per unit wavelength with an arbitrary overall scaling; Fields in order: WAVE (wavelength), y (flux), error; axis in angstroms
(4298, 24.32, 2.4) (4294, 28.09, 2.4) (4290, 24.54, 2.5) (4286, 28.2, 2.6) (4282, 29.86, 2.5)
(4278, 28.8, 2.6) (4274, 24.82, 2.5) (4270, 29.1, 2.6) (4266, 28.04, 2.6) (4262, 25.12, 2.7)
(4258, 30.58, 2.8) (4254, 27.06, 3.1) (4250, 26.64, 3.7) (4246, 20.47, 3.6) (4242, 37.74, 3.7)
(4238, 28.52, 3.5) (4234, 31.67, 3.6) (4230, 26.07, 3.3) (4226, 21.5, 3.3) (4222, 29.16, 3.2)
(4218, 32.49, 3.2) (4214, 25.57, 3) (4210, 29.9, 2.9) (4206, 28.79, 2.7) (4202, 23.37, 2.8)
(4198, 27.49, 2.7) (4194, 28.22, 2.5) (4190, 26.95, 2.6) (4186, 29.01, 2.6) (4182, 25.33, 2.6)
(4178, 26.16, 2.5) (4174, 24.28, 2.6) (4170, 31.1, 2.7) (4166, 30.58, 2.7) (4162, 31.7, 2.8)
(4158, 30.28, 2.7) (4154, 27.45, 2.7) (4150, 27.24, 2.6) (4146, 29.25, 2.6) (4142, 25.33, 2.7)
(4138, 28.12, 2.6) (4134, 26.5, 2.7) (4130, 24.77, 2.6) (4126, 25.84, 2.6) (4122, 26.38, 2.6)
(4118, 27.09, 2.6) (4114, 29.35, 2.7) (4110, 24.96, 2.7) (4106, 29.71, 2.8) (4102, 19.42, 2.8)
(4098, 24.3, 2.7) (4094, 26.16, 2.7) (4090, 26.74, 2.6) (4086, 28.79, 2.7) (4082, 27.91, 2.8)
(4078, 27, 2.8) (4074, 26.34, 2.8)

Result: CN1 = -0.08 mag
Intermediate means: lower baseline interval 26.4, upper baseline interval 27.1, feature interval 28.7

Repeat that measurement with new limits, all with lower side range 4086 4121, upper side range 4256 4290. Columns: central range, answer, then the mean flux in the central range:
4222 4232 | 0.105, 24.9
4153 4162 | -0.114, 29.7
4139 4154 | -0.031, 27.4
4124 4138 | 0.015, 26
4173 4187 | 0.032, 26.1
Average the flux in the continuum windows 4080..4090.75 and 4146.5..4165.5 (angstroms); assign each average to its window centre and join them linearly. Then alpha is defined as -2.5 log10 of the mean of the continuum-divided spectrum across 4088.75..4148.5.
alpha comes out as 0.09 mag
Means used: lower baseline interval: 27.9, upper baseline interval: 29.3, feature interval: 26.3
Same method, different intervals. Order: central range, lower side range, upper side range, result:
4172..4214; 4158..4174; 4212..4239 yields 0.085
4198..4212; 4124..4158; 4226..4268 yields 0.006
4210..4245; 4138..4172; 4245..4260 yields -0.066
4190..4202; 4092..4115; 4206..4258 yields 0.019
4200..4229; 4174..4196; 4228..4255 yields 0.017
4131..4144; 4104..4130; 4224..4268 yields 0.025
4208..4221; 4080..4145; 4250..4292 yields -0.083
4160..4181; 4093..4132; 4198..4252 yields -0.069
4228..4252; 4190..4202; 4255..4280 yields -0.043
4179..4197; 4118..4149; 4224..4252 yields -0.009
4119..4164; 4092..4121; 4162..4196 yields -0.025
